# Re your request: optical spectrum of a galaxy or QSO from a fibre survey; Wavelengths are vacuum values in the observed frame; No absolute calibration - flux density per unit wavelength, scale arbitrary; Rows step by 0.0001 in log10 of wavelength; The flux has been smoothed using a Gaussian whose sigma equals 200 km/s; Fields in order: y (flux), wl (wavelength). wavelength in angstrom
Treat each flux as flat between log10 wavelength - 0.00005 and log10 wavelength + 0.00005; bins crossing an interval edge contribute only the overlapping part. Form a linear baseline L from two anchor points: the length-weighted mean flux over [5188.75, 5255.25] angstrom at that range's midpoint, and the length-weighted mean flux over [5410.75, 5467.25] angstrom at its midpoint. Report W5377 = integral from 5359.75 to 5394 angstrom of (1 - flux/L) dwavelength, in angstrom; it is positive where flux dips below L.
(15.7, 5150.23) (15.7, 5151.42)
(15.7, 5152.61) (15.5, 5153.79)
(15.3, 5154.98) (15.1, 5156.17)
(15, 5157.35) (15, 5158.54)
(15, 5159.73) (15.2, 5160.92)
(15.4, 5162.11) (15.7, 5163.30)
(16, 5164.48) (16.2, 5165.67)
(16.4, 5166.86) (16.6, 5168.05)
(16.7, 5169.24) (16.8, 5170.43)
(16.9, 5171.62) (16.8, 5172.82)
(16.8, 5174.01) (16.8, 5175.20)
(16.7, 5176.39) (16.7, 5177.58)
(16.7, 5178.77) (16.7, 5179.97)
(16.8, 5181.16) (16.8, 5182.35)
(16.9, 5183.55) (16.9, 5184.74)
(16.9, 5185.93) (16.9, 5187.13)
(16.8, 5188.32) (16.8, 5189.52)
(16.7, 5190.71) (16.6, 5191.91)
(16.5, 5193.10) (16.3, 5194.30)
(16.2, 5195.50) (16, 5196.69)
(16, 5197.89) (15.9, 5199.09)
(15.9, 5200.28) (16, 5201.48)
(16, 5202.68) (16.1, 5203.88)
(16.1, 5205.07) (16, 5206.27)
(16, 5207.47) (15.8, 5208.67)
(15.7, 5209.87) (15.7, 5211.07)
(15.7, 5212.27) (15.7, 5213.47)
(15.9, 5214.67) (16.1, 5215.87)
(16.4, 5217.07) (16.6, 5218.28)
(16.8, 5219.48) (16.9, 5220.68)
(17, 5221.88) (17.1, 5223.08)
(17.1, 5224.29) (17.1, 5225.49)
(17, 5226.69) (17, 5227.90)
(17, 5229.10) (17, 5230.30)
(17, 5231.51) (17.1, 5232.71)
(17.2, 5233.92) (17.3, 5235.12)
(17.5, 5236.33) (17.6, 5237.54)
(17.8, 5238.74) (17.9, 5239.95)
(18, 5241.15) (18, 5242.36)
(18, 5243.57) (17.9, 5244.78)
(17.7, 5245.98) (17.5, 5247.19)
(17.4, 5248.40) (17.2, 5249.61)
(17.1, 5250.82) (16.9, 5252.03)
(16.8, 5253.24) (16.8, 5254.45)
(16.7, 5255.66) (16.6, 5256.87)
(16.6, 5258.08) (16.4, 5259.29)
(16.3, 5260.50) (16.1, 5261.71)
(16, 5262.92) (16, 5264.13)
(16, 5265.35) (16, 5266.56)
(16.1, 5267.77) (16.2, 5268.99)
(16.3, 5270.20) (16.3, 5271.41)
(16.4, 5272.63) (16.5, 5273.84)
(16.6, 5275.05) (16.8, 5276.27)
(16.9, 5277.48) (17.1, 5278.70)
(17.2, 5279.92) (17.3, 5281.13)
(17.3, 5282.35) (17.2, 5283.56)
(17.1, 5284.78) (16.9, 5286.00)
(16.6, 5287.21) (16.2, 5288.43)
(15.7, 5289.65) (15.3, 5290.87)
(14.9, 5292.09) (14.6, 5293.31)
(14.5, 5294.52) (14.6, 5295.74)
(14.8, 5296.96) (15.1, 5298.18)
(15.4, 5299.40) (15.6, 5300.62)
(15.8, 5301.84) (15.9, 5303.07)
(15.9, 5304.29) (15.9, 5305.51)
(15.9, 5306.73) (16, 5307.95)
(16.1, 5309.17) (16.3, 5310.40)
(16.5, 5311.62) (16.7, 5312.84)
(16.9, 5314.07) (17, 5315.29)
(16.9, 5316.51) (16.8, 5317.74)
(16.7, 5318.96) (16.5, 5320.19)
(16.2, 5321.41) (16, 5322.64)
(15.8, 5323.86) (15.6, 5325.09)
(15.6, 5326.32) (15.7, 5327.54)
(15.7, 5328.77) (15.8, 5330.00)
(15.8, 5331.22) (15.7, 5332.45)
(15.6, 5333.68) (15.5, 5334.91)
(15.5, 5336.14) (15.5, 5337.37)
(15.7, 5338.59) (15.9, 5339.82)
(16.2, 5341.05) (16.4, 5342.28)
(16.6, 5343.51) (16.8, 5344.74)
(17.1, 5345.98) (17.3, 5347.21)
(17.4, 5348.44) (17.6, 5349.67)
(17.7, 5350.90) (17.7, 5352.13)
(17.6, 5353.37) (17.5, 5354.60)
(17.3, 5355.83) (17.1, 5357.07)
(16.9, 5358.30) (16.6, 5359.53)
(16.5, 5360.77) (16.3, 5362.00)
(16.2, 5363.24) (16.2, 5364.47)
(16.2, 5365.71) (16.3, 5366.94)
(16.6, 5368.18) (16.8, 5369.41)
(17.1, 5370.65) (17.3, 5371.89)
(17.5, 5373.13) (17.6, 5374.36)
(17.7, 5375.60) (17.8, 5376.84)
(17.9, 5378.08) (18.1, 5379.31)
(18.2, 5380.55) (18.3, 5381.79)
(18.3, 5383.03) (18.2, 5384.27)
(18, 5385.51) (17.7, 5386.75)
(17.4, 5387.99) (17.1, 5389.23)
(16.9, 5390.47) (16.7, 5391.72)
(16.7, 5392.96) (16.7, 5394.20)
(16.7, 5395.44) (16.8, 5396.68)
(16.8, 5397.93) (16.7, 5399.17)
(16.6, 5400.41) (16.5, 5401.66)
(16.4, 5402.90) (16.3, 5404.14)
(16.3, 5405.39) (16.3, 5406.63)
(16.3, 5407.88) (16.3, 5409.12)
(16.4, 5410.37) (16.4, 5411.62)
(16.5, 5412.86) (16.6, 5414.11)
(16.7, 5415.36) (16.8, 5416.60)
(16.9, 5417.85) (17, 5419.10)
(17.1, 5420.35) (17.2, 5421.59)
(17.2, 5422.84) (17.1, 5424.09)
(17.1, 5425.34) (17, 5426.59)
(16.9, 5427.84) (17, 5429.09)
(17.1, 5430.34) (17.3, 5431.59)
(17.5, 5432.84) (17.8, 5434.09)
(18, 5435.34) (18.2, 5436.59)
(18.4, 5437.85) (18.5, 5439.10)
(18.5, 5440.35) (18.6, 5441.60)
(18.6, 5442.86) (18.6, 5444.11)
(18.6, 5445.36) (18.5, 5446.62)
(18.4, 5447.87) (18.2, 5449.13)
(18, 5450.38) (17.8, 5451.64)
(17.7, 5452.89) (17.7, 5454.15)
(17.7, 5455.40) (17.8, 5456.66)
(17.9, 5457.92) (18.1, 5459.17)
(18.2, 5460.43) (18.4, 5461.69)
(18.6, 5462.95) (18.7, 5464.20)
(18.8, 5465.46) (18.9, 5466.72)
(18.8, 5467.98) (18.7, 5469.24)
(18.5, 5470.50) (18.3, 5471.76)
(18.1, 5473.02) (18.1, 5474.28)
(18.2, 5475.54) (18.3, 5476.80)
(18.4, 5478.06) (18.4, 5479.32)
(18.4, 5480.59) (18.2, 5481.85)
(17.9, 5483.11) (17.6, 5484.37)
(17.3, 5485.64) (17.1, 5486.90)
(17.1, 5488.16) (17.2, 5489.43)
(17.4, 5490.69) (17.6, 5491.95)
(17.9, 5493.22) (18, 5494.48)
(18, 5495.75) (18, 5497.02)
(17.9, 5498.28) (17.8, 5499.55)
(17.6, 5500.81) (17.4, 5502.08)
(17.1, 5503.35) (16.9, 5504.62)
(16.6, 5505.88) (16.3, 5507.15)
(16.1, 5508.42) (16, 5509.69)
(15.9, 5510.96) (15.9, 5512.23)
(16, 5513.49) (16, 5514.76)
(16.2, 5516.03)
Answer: 0.45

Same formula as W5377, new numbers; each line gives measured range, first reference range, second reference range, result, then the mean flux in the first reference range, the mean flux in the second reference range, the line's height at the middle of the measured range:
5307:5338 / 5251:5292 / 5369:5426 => 1.2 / 16.5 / 17.1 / 16.7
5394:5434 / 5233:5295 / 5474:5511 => 1.1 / 16.7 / 17.5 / 17.2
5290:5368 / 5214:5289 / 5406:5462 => 4.4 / 16.9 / 17.5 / 17.2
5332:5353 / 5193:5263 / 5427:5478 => 1.1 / 16.7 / 18.1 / 17.4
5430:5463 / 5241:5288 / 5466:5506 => -0.8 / 16.8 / 17.9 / 17.7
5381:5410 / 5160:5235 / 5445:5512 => 0.8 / 16.5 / 17.8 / 17.4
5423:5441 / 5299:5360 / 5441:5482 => 0.3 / 16.4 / 18.3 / 17.9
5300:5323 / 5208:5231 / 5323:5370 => 0.2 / 16.5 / 16.4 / 16.5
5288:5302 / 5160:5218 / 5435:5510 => 1.4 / 16.3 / 17.9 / 16.9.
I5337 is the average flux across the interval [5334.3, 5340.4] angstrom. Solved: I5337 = 15.6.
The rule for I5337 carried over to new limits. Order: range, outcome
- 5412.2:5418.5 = 16.7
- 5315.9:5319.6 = 16.8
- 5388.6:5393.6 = 16.8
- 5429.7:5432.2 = 17.2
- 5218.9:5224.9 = 17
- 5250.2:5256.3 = 16.9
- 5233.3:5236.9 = 17.3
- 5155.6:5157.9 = 15.1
